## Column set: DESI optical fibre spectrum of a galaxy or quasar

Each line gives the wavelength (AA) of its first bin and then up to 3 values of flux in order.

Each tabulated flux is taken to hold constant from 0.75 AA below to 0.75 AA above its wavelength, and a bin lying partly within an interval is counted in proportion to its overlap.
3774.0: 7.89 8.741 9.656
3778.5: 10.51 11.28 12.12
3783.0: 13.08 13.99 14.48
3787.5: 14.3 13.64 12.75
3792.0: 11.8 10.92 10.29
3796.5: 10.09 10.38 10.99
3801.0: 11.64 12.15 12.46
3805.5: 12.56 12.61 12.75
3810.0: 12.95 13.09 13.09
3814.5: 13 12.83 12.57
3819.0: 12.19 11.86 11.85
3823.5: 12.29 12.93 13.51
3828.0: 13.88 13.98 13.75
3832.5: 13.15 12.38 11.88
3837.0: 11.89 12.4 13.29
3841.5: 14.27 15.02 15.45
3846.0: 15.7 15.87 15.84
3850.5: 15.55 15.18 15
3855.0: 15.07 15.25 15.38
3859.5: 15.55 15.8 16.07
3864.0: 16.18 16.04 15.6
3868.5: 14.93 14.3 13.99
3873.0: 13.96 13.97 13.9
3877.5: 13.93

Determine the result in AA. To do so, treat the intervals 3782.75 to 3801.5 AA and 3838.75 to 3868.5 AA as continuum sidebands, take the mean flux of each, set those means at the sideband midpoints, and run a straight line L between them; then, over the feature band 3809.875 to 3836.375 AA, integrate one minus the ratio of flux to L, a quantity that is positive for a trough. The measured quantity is 1.7 AA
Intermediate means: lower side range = 12.2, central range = 12.8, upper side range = 15.3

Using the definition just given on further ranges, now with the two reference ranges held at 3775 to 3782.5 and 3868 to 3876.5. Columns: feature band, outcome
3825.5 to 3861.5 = -3.5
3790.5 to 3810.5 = -0.4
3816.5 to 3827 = -0.2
